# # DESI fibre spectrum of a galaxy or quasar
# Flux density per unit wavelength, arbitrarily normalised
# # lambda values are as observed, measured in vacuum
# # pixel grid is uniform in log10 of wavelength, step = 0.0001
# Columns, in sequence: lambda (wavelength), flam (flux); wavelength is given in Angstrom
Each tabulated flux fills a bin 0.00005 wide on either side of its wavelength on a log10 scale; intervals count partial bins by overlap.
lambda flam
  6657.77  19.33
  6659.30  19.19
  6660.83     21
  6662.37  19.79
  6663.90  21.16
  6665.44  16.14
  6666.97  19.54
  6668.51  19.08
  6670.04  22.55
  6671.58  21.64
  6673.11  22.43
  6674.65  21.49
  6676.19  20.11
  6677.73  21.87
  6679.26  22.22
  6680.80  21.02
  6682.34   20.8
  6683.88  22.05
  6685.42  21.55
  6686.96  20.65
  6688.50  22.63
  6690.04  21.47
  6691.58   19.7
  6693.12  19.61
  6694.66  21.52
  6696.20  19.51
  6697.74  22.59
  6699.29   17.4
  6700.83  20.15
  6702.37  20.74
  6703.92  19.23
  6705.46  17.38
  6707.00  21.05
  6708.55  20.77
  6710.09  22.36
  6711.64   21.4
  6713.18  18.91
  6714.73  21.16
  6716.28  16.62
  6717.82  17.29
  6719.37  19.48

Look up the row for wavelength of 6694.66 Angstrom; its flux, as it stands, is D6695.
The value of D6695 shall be 21.52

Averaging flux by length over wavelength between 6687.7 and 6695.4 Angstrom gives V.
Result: 21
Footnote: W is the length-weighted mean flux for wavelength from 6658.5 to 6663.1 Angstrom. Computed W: 20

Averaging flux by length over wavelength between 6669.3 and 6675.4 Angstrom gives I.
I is 22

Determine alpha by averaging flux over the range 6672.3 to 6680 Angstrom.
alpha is 21.6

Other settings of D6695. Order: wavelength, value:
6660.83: 21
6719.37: 19.48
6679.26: 22.22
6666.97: 19.54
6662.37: 19.79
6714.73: 21.16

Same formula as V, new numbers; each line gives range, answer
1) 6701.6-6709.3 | 19.8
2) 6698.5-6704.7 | 19.4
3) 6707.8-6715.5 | 20.9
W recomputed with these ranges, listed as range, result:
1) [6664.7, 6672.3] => 19.8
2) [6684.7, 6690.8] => 21.6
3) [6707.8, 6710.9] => 21.6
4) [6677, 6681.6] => 21.7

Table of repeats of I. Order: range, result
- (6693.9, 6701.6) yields 20.2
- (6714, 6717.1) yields 18.8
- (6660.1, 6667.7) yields 19.5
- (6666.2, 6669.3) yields 19.4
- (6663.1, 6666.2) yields 18.7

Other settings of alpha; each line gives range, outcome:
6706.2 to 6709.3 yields 20.9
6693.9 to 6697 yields 20.6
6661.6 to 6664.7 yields 20.4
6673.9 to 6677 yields 20.8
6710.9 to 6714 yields 20.2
